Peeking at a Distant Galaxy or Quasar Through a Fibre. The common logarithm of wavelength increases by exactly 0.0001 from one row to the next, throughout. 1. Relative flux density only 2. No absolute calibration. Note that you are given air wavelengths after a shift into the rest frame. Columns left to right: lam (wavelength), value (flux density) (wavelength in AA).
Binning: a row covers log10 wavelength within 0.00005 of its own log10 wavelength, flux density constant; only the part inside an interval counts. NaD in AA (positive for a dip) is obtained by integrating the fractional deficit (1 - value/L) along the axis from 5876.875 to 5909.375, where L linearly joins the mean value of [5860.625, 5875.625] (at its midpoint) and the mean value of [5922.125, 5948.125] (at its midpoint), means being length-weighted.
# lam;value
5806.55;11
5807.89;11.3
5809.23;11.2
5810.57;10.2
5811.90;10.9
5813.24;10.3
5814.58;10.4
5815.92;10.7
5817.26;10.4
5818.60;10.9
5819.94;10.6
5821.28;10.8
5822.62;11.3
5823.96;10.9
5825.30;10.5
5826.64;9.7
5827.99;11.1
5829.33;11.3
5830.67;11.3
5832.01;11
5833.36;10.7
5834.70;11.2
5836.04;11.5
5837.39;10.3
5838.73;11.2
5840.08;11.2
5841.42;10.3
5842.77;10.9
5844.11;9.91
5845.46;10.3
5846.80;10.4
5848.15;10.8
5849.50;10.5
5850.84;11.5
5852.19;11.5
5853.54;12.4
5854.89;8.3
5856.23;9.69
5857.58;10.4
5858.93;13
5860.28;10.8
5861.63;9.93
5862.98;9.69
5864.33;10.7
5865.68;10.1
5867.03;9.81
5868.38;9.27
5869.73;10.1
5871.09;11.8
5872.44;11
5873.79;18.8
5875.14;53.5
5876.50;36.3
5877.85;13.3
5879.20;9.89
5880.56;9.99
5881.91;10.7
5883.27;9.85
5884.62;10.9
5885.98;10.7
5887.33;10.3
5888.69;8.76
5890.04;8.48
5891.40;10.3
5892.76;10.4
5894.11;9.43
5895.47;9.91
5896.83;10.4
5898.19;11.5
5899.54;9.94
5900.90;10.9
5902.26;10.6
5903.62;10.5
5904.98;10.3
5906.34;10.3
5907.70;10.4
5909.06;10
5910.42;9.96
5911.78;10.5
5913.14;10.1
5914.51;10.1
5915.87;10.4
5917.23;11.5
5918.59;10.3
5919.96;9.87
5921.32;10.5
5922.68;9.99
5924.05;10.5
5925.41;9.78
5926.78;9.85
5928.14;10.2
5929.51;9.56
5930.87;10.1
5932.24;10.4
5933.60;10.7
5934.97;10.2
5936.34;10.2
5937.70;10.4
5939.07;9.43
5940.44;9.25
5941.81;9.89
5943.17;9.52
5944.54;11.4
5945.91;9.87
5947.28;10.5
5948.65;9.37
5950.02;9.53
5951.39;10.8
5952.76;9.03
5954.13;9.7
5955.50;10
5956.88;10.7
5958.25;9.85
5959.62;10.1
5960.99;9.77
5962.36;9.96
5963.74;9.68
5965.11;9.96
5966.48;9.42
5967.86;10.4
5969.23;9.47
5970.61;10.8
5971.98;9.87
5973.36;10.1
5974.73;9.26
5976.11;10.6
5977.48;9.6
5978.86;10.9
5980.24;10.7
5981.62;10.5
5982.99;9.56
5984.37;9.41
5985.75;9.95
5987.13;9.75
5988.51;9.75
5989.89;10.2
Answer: 5.64 AA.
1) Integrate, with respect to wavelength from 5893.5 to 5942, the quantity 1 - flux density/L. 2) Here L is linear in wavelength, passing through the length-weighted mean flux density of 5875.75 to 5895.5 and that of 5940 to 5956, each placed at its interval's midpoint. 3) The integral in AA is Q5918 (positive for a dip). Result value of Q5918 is 3.4 AA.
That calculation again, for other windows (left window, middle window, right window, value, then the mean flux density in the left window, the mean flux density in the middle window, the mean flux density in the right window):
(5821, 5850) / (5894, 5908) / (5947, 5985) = -0.1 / 10.8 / 10.4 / 9.98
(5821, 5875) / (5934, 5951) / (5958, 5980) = 0.5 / 11.3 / 9.99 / 10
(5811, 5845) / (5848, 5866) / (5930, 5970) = -0.2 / 10.8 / 10.7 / 9.99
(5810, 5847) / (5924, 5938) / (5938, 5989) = 0.0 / 10.7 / 10.2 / 9.96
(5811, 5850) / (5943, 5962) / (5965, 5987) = 0.2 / 10.7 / 10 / 10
